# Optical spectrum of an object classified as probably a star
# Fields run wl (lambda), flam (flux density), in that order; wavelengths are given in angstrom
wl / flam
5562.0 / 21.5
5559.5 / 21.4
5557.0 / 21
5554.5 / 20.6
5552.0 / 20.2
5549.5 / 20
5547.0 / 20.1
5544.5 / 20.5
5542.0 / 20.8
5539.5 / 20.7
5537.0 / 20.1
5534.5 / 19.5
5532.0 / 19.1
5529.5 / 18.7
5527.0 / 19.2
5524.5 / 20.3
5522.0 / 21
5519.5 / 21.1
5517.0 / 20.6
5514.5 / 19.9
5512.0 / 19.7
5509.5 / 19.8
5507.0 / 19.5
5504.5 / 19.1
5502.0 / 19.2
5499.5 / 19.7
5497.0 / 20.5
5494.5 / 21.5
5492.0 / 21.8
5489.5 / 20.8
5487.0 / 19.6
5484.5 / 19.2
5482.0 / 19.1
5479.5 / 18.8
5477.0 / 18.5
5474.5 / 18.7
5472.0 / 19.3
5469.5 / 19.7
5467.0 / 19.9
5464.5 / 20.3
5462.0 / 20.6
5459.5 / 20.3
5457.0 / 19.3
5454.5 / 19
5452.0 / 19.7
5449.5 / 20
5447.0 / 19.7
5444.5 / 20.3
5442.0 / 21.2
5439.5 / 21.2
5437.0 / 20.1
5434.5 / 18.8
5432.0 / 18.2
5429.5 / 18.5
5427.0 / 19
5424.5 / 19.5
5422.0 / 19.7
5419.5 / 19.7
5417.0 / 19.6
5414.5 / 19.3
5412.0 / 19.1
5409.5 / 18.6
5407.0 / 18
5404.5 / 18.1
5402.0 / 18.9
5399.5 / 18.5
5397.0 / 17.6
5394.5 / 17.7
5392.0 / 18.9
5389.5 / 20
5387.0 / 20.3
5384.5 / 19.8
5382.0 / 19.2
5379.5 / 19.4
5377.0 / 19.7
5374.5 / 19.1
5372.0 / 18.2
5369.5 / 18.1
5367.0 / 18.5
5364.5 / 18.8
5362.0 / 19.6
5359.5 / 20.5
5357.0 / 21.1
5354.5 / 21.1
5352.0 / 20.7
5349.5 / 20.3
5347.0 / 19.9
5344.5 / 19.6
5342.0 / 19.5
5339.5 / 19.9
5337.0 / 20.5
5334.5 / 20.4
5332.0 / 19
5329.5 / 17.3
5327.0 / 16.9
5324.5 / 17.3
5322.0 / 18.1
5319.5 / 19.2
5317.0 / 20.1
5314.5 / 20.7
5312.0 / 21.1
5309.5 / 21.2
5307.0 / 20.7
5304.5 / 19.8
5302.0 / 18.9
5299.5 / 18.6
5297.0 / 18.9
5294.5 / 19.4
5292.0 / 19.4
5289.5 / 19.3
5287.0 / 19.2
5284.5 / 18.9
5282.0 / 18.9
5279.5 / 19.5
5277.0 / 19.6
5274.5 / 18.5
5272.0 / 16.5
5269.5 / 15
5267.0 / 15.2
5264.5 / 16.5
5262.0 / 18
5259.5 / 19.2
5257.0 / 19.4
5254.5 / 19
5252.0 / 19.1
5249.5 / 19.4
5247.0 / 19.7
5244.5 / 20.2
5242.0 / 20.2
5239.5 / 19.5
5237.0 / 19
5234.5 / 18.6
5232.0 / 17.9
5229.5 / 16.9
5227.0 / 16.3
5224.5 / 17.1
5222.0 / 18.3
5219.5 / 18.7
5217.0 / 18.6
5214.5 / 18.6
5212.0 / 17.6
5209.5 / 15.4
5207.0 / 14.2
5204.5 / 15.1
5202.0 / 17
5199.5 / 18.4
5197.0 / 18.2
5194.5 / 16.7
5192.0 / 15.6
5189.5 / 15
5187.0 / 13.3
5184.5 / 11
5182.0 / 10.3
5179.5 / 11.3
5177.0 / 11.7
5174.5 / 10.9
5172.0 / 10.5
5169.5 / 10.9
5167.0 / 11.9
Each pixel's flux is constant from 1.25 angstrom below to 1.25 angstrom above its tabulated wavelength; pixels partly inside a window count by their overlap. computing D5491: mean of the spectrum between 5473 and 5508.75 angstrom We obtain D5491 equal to 19.7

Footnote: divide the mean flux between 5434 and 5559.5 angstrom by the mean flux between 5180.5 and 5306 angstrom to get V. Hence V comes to 1.13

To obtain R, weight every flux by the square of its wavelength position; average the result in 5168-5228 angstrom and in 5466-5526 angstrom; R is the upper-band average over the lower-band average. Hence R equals 1.48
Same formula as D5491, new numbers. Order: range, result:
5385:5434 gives 18.9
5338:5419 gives 19.3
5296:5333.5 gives 19.2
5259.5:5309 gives 18.5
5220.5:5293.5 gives 18.4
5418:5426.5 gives 19.6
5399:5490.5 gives 19.4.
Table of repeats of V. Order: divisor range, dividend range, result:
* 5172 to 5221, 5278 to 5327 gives 1.29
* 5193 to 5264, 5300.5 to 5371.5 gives 1.08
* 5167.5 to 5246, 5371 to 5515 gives 1.23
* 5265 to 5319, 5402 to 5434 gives 1.00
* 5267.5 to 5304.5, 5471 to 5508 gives 1.06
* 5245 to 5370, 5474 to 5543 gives 1.04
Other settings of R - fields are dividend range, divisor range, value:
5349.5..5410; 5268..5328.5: 1.04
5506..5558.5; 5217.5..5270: 1.22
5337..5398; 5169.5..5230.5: 1.37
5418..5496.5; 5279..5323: 1.07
